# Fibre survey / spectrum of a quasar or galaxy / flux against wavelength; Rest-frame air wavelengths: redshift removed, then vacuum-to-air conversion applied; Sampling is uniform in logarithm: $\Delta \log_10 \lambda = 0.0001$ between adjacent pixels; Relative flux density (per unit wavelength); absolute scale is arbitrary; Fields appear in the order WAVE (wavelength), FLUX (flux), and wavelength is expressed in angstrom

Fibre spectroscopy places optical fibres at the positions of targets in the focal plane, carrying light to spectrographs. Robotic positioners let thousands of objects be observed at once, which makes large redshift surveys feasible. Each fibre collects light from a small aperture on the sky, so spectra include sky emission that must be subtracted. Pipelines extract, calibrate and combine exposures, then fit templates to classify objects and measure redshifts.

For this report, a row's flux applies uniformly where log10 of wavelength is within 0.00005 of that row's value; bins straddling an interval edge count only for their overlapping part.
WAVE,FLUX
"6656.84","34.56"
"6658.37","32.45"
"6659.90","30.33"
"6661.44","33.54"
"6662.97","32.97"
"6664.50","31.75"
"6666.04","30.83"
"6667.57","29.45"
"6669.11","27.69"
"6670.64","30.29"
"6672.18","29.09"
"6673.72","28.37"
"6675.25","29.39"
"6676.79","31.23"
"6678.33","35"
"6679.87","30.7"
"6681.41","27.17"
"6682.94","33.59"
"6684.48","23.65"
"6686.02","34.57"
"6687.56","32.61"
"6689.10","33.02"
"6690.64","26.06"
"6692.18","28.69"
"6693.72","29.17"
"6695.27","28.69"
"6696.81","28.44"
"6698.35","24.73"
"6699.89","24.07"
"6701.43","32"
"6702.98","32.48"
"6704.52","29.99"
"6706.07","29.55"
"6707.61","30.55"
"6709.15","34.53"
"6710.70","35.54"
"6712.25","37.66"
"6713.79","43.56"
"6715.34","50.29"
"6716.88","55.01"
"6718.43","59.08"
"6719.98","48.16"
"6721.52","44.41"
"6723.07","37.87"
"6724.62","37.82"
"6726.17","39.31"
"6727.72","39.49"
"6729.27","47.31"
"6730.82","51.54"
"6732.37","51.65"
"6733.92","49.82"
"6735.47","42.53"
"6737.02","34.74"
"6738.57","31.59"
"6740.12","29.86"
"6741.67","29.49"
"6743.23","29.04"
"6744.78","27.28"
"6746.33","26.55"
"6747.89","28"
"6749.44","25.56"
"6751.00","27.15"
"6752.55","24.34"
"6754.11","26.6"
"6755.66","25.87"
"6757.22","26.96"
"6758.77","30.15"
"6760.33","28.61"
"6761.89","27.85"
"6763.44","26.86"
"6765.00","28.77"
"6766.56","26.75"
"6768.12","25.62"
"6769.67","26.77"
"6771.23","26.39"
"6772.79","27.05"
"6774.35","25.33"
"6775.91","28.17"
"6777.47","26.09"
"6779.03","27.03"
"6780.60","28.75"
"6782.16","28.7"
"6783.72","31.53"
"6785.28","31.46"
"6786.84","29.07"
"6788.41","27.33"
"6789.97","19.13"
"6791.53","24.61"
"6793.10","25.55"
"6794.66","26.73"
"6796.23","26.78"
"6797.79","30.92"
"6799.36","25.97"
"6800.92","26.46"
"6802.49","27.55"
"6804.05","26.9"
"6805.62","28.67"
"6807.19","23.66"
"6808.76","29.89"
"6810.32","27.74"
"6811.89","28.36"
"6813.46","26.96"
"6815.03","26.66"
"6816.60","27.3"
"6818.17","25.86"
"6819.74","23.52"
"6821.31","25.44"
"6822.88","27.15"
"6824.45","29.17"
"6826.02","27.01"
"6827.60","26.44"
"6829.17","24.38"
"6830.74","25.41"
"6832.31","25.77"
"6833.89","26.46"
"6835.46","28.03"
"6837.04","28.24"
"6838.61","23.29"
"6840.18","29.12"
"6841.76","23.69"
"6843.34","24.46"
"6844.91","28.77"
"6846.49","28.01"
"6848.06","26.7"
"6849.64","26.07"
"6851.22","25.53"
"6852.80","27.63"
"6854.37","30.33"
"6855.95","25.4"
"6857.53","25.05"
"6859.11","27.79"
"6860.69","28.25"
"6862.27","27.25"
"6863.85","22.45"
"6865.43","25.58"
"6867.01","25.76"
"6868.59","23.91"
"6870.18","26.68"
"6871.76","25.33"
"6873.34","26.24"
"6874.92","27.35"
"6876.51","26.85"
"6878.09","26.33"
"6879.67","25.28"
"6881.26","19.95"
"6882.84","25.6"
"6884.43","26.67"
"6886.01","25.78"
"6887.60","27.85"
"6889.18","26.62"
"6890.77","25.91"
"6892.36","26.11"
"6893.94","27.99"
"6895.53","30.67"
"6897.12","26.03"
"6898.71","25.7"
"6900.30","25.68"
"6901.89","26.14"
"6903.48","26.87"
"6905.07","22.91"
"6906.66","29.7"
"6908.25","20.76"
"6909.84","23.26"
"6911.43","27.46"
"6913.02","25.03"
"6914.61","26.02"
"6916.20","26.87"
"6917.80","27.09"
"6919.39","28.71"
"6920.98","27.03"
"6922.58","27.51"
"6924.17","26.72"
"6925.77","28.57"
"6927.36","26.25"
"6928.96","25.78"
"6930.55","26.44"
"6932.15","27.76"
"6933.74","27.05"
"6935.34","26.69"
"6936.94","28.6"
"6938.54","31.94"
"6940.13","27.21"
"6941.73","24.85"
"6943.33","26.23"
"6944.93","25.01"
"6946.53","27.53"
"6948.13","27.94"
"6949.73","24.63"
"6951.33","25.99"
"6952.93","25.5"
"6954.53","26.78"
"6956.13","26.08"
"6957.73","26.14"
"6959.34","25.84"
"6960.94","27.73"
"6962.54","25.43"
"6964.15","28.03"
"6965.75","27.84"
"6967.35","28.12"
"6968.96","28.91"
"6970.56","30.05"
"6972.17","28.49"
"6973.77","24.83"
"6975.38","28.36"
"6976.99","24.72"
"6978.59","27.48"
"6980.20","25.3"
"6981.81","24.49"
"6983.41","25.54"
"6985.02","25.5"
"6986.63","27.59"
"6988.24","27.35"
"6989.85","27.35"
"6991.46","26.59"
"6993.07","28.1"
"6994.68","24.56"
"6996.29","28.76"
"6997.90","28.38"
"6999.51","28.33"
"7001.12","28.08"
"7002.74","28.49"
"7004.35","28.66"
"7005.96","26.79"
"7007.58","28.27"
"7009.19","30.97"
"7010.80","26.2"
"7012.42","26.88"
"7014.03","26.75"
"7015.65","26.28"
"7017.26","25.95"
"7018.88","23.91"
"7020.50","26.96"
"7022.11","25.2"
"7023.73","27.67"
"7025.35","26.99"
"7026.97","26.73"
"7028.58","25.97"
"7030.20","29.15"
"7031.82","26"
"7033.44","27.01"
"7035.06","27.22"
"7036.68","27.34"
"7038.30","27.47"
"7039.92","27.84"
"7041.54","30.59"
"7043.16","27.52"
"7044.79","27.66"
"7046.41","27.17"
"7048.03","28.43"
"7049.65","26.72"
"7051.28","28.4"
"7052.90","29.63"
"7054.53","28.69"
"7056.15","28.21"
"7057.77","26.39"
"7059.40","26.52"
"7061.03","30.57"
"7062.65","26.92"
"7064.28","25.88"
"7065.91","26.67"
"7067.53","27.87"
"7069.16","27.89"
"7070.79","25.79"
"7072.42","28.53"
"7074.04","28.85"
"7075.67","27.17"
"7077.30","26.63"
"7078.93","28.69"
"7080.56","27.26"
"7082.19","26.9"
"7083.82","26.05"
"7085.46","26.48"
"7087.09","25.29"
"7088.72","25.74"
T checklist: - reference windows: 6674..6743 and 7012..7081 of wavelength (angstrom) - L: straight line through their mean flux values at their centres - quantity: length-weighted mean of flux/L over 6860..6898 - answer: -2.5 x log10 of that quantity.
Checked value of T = 0.21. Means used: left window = 36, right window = 27.4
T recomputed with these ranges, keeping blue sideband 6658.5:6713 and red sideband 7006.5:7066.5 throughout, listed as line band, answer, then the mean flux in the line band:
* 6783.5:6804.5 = 0.096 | 27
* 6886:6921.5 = 0.087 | 26.4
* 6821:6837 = 0.101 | 26.6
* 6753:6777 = 0.102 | 27.1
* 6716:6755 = -0.246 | 37.8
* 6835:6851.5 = 0.100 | 26.5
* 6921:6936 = 0.054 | 27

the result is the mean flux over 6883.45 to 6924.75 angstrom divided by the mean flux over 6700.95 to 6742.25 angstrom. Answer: 0.7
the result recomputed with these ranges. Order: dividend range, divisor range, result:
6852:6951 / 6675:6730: 0.75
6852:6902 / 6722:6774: 0.81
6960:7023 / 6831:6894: 1.03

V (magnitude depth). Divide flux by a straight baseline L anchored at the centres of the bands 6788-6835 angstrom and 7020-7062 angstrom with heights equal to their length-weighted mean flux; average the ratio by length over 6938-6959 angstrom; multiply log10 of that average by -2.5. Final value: 0.03 mag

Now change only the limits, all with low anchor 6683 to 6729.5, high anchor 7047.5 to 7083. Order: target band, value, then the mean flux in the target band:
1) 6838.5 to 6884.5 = 0.23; 26.1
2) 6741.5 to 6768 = 0.26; 27.3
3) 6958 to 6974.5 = 0.09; 27.5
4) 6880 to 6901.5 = 0.20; 26.2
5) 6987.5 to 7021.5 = 0.07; 27.3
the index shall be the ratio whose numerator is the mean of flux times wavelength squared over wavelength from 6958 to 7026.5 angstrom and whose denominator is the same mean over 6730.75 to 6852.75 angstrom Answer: 1.02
